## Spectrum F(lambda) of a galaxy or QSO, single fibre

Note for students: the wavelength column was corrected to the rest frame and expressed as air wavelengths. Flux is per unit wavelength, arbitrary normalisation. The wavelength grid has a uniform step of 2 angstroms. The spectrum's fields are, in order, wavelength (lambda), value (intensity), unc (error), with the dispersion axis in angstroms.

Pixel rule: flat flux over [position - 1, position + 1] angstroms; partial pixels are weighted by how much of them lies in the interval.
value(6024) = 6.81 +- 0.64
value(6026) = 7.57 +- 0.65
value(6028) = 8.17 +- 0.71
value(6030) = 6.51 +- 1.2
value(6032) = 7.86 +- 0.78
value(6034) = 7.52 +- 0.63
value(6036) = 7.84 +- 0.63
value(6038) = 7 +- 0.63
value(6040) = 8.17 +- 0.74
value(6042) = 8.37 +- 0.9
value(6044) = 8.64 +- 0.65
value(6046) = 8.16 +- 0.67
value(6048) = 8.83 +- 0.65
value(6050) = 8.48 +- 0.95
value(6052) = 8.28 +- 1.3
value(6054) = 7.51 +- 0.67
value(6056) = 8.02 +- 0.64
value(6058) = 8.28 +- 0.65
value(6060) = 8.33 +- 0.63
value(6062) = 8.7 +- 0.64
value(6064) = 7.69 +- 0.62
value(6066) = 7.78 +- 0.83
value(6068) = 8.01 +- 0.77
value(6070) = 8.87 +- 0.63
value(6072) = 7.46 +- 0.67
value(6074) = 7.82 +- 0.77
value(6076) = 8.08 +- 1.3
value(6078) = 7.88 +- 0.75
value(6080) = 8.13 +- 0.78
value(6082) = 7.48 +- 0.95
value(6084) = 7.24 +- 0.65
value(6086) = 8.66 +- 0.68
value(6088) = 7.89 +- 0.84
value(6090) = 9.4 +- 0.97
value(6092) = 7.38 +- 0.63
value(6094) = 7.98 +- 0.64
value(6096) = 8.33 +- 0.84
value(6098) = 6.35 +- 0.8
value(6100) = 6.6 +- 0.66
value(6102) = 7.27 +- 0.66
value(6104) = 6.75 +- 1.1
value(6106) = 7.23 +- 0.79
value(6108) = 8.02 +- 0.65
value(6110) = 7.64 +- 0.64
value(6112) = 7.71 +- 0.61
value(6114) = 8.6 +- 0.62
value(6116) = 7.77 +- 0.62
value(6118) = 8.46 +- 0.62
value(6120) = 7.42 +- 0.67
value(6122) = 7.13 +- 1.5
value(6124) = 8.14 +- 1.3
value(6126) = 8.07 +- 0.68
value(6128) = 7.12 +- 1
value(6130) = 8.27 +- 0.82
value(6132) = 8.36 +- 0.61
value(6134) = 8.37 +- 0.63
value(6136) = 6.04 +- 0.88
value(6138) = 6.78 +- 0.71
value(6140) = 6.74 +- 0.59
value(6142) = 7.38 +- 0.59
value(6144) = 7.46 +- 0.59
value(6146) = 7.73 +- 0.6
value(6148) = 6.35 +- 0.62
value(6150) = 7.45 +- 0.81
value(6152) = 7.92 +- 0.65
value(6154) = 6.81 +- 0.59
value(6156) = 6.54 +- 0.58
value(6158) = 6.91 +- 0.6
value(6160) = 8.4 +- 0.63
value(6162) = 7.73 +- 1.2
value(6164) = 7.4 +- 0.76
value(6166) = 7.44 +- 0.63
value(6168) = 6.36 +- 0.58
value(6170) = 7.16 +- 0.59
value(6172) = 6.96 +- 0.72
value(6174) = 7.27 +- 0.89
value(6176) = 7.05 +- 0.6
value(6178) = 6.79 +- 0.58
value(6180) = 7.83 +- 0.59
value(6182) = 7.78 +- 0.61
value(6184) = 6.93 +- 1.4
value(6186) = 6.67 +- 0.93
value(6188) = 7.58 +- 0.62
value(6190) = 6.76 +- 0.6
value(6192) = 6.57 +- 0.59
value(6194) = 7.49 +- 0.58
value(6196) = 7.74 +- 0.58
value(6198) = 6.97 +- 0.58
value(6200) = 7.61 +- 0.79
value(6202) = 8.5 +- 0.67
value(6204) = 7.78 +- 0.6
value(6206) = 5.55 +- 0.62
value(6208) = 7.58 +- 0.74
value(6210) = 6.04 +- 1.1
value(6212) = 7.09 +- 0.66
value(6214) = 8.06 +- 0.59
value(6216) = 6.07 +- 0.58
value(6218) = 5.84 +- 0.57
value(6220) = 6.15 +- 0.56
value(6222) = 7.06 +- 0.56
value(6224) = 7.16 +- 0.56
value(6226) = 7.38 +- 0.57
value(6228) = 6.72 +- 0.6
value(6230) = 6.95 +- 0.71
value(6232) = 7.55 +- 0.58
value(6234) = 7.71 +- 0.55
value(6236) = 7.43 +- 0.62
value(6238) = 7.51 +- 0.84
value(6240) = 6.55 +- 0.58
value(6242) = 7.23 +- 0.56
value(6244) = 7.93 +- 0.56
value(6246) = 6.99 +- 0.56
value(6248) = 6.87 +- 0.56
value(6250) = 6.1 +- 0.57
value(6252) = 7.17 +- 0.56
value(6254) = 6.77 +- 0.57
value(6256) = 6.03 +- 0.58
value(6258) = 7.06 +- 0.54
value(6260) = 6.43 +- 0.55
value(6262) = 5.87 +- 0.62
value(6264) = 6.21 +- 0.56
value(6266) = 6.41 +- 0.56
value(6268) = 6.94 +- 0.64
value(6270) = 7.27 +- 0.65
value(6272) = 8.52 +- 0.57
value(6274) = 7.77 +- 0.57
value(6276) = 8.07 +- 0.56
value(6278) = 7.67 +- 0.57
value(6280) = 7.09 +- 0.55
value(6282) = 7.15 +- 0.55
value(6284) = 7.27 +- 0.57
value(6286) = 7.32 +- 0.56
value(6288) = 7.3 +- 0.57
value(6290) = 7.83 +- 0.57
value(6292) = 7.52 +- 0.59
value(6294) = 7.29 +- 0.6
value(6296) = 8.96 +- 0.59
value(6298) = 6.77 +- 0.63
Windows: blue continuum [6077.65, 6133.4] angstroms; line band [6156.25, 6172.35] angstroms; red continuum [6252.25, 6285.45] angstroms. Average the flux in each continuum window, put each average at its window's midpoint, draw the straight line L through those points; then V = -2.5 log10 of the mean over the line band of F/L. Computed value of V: 0.03 mag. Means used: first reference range 7.76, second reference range 7.04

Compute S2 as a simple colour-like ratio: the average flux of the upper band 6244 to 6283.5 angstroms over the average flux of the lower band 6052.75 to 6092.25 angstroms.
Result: 0.9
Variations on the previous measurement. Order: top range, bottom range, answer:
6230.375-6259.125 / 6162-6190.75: 0.99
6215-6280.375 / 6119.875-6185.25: 0.95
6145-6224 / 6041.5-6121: 0.90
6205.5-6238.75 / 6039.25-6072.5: 0.85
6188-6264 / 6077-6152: 0.92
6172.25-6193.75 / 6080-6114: 0.93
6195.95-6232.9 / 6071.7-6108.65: 0.91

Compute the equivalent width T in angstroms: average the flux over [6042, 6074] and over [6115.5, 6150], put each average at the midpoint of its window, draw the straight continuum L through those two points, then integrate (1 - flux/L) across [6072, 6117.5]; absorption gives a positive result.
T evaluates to 0.7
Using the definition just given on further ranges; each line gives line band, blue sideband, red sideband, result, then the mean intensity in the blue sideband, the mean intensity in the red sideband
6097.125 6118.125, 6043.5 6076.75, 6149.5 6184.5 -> 0.8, 8.17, 7.26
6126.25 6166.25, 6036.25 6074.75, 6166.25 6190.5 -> 0.0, 8.12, 7.11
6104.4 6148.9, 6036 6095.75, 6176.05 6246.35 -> 0.7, 8.09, 7.13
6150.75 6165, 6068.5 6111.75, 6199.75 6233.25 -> -0.1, 7.74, 7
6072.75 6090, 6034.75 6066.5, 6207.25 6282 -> -0.1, 8.13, 7.01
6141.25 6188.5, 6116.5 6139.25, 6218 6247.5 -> 1.4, 7.64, 7.12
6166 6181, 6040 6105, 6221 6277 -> 0.7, 7.96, 7.06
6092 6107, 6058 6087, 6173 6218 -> 1.2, 8.02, 7.14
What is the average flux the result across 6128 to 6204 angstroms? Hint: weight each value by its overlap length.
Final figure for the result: 7.3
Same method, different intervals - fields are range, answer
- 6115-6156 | 7.47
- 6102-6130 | 7.7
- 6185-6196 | 7.08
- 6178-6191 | 7.22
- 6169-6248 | 7.12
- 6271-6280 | 7.91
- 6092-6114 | 7.44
